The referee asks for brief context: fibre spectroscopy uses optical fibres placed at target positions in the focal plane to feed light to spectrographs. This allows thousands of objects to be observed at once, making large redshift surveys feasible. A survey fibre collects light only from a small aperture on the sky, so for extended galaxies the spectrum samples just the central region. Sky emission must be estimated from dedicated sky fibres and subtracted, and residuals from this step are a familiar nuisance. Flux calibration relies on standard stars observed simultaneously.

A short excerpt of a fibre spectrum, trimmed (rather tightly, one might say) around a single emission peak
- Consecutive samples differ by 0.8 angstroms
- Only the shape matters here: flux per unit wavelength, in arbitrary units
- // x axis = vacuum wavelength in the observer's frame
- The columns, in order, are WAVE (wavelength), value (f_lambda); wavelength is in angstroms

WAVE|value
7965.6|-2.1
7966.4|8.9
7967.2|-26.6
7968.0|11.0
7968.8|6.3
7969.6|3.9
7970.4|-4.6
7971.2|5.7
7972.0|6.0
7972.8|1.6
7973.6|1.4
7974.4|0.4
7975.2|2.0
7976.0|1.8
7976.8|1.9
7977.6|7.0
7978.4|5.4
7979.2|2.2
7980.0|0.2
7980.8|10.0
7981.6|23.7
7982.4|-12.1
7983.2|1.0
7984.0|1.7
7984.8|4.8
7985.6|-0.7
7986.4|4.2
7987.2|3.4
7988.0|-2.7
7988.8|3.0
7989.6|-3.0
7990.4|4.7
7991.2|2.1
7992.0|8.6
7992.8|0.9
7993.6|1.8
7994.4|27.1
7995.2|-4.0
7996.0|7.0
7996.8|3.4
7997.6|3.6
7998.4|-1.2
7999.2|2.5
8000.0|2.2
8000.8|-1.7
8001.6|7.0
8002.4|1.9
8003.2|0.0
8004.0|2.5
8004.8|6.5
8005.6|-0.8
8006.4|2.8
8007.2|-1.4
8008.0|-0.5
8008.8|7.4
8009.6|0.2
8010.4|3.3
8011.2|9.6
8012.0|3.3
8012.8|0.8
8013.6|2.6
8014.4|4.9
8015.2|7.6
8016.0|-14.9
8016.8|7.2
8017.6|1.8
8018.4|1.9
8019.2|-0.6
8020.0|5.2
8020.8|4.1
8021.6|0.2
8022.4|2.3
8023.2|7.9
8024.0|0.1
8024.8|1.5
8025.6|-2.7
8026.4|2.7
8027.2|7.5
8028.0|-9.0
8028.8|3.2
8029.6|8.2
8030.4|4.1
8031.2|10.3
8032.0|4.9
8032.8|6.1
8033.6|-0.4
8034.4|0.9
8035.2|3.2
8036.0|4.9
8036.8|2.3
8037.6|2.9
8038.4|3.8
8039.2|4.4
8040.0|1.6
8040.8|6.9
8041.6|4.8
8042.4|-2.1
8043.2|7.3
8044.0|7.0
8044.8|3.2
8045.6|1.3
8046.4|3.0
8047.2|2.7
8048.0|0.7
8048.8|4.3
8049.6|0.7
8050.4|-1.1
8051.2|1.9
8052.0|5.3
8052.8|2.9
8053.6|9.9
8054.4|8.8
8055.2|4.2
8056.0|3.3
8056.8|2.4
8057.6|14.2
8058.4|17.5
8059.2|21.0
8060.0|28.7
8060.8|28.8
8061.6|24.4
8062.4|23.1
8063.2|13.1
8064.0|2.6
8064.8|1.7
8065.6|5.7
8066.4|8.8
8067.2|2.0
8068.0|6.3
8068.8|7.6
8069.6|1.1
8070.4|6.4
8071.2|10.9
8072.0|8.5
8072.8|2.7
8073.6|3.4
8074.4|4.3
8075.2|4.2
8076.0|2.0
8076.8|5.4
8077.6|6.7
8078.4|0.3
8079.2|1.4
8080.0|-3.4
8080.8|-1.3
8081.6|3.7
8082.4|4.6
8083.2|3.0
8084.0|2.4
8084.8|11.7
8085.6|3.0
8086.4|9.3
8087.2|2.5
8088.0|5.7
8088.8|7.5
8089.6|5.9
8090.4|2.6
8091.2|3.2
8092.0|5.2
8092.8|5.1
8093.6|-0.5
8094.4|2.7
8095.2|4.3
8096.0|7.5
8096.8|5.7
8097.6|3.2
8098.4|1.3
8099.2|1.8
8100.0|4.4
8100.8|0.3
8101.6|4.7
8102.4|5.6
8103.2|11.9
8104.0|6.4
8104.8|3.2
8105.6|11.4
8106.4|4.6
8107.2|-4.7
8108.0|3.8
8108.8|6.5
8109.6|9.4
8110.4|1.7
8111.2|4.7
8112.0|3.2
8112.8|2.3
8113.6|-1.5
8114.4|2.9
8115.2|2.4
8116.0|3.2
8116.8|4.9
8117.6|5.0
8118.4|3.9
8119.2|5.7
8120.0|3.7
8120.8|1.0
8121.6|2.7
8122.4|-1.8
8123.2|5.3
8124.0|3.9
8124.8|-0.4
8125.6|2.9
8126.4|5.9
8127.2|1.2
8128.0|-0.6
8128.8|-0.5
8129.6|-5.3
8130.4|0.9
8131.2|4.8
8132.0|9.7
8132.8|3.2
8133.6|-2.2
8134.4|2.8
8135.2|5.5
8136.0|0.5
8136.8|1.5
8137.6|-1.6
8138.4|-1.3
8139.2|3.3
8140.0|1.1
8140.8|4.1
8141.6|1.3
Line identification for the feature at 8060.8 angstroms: Hgamma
